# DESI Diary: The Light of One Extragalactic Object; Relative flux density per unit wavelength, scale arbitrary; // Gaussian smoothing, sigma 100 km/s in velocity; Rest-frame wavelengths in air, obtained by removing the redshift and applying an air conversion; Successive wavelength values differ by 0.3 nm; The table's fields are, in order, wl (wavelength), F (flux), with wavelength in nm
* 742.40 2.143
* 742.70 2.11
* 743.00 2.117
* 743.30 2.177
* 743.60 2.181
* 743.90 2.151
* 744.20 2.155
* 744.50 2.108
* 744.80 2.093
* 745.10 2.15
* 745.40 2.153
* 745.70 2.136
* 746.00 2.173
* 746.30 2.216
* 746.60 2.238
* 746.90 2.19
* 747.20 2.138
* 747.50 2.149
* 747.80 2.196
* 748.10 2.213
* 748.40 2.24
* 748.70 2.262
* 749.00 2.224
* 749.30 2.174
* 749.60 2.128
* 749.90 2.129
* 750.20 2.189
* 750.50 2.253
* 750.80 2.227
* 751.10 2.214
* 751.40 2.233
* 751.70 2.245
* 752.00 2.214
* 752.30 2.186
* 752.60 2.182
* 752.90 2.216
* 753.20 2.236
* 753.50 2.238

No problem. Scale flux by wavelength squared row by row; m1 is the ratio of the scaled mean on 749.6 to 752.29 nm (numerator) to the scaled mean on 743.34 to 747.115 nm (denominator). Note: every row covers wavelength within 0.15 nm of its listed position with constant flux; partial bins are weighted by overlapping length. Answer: 1.04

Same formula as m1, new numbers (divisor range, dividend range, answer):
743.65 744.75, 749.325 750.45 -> 1.03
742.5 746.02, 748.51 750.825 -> 1.04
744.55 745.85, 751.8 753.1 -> 1.05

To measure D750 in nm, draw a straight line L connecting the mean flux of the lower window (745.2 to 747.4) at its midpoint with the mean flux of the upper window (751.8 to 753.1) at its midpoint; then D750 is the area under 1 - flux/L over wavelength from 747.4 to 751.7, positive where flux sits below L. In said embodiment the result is -0.03 nm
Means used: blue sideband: 2.18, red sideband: 2.2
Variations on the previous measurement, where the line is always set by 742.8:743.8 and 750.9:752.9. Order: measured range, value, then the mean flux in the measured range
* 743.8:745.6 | 0.03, 2.13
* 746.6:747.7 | 0.00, 2.17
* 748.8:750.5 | 0.01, 2.18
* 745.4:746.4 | 0.00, 2.17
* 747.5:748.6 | -0.01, 2.21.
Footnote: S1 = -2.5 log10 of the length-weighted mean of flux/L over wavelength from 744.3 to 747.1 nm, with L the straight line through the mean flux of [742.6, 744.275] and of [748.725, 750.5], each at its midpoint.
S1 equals 0.000 mag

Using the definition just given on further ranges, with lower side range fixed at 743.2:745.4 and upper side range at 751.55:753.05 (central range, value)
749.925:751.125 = -0.01 mag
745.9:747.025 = -0.02 mag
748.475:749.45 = -0.02 mag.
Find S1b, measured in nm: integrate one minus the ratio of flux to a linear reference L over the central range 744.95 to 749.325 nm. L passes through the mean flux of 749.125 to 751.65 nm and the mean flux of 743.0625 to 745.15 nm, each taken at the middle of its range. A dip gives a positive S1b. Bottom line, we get -0.044 nm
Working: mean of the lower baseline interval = 2.14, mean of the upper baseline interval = 2.2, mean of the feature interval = 2.19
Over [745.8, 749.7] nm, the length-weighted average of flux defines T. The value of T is 2.2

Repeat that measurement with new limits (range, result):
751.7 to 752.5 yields 2.21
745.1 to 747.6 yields 2.17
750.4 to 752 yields 2.23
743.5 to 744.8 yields 2.14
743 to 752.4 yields 2.18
